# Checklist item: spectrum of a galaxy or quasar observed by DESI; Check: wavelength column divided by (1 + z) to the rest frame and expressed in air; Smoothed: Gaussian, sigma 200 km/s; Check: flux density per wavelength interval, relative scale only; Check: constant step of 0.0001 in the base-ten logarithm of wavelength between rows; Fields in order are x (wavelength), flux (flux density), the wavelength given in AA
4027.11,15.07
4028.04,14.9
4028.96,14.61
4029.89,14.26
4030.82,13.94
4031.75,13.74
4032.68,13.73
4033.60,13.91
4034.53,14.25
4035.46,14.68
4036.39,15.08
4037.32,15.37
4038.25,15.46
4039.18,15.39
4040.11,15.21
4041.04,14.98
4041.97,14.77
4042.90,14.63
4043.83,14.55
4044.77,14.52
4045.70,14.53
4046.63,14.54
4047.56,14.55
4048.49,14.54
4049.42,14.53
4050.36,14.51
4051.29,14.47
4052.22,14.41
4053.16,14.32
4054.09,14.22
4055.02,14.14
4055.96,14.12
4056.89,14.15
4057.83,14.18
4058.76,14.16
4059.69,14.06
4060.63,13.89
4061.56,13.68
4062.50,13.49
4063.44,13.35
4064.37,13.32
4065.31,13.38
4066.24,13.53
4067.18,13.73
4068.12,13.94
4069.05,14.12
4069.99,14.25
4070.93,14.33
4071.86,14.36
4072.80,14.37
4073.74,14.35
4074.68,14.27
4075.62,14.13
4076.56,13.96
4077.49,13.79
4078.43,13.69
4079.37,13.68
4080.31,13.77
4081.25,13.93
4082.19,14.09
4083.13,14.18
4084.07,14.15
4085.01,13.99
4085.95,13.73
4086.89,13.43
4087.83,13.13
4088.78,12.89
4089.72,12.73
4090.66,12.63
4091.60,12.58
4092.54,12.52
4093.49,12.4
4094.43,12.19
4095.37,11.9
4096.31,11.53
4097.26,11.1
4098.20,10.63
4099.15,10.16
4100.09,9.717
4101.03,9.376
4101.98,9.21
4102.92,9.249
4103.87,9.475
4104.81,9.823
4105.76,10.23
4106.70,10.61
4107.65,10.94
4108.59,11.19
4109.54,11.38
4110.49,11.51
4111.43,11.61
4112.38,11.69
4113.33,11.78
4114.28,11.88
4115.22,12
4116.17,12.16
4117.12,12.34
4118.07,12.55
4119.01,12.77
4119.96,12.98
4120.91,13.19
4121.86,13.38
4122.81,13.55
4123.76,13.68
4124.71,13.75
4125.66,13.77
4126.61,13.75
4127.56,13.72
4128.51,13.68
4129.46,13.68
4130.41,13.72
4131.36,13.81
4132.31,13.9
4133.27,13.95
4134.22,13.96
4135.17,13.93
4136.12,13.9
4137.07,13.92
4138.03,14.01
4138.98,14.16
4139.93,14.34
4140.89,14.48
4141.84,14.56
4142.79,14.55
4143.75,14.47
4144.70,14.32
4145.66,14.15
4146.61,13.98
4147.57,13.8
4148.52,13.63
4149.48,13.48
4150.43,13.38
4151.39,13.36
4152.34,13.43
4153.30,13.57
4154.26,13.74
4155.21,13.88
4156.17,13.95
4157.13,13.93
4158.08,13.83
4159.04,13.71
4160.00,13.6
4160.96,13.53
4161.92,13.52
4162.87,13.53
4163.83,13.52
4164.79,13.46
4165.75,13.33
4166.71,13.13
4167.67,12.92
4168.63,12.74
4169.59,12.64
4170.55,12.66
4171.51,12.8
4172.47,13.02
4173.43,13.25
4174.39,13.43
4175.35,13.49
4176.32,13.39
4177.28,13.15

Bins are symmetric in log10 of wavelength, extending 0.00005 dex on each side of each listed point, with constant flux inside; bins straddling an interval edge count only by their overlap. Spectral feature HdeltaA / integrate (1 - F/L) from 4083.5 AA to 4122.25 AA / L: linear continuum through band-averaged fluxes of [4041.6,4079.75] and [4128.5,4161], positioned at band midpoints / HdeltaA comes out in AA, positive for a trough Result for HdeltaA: 6.2 AA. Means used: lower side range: 14.1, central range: 11.8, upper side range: 13.9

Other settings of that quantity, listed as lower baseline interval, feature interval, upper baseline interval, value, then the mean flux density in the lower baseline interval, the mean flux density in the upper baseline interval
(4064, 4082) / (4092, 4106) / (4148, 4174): 3.2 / 13.9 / 13.4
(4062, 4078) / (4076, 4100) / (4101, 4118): -0.5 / 13.9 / 11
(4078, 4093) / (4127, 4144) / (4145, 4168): -0.6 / 13.4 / 13.6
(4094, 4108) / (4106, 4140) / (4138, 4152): -2.0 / 10.4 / 14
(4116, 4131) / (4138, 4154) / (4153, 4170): -0.7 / 13.3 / 13.5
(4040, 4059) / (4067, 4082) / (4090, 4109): -1.6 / 14.5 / 10.9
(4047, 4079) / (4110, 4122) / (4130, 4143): 1.5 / 14.1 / 14.1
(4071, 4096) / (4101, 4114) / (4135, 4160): 2.9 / 13.5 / 13.9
